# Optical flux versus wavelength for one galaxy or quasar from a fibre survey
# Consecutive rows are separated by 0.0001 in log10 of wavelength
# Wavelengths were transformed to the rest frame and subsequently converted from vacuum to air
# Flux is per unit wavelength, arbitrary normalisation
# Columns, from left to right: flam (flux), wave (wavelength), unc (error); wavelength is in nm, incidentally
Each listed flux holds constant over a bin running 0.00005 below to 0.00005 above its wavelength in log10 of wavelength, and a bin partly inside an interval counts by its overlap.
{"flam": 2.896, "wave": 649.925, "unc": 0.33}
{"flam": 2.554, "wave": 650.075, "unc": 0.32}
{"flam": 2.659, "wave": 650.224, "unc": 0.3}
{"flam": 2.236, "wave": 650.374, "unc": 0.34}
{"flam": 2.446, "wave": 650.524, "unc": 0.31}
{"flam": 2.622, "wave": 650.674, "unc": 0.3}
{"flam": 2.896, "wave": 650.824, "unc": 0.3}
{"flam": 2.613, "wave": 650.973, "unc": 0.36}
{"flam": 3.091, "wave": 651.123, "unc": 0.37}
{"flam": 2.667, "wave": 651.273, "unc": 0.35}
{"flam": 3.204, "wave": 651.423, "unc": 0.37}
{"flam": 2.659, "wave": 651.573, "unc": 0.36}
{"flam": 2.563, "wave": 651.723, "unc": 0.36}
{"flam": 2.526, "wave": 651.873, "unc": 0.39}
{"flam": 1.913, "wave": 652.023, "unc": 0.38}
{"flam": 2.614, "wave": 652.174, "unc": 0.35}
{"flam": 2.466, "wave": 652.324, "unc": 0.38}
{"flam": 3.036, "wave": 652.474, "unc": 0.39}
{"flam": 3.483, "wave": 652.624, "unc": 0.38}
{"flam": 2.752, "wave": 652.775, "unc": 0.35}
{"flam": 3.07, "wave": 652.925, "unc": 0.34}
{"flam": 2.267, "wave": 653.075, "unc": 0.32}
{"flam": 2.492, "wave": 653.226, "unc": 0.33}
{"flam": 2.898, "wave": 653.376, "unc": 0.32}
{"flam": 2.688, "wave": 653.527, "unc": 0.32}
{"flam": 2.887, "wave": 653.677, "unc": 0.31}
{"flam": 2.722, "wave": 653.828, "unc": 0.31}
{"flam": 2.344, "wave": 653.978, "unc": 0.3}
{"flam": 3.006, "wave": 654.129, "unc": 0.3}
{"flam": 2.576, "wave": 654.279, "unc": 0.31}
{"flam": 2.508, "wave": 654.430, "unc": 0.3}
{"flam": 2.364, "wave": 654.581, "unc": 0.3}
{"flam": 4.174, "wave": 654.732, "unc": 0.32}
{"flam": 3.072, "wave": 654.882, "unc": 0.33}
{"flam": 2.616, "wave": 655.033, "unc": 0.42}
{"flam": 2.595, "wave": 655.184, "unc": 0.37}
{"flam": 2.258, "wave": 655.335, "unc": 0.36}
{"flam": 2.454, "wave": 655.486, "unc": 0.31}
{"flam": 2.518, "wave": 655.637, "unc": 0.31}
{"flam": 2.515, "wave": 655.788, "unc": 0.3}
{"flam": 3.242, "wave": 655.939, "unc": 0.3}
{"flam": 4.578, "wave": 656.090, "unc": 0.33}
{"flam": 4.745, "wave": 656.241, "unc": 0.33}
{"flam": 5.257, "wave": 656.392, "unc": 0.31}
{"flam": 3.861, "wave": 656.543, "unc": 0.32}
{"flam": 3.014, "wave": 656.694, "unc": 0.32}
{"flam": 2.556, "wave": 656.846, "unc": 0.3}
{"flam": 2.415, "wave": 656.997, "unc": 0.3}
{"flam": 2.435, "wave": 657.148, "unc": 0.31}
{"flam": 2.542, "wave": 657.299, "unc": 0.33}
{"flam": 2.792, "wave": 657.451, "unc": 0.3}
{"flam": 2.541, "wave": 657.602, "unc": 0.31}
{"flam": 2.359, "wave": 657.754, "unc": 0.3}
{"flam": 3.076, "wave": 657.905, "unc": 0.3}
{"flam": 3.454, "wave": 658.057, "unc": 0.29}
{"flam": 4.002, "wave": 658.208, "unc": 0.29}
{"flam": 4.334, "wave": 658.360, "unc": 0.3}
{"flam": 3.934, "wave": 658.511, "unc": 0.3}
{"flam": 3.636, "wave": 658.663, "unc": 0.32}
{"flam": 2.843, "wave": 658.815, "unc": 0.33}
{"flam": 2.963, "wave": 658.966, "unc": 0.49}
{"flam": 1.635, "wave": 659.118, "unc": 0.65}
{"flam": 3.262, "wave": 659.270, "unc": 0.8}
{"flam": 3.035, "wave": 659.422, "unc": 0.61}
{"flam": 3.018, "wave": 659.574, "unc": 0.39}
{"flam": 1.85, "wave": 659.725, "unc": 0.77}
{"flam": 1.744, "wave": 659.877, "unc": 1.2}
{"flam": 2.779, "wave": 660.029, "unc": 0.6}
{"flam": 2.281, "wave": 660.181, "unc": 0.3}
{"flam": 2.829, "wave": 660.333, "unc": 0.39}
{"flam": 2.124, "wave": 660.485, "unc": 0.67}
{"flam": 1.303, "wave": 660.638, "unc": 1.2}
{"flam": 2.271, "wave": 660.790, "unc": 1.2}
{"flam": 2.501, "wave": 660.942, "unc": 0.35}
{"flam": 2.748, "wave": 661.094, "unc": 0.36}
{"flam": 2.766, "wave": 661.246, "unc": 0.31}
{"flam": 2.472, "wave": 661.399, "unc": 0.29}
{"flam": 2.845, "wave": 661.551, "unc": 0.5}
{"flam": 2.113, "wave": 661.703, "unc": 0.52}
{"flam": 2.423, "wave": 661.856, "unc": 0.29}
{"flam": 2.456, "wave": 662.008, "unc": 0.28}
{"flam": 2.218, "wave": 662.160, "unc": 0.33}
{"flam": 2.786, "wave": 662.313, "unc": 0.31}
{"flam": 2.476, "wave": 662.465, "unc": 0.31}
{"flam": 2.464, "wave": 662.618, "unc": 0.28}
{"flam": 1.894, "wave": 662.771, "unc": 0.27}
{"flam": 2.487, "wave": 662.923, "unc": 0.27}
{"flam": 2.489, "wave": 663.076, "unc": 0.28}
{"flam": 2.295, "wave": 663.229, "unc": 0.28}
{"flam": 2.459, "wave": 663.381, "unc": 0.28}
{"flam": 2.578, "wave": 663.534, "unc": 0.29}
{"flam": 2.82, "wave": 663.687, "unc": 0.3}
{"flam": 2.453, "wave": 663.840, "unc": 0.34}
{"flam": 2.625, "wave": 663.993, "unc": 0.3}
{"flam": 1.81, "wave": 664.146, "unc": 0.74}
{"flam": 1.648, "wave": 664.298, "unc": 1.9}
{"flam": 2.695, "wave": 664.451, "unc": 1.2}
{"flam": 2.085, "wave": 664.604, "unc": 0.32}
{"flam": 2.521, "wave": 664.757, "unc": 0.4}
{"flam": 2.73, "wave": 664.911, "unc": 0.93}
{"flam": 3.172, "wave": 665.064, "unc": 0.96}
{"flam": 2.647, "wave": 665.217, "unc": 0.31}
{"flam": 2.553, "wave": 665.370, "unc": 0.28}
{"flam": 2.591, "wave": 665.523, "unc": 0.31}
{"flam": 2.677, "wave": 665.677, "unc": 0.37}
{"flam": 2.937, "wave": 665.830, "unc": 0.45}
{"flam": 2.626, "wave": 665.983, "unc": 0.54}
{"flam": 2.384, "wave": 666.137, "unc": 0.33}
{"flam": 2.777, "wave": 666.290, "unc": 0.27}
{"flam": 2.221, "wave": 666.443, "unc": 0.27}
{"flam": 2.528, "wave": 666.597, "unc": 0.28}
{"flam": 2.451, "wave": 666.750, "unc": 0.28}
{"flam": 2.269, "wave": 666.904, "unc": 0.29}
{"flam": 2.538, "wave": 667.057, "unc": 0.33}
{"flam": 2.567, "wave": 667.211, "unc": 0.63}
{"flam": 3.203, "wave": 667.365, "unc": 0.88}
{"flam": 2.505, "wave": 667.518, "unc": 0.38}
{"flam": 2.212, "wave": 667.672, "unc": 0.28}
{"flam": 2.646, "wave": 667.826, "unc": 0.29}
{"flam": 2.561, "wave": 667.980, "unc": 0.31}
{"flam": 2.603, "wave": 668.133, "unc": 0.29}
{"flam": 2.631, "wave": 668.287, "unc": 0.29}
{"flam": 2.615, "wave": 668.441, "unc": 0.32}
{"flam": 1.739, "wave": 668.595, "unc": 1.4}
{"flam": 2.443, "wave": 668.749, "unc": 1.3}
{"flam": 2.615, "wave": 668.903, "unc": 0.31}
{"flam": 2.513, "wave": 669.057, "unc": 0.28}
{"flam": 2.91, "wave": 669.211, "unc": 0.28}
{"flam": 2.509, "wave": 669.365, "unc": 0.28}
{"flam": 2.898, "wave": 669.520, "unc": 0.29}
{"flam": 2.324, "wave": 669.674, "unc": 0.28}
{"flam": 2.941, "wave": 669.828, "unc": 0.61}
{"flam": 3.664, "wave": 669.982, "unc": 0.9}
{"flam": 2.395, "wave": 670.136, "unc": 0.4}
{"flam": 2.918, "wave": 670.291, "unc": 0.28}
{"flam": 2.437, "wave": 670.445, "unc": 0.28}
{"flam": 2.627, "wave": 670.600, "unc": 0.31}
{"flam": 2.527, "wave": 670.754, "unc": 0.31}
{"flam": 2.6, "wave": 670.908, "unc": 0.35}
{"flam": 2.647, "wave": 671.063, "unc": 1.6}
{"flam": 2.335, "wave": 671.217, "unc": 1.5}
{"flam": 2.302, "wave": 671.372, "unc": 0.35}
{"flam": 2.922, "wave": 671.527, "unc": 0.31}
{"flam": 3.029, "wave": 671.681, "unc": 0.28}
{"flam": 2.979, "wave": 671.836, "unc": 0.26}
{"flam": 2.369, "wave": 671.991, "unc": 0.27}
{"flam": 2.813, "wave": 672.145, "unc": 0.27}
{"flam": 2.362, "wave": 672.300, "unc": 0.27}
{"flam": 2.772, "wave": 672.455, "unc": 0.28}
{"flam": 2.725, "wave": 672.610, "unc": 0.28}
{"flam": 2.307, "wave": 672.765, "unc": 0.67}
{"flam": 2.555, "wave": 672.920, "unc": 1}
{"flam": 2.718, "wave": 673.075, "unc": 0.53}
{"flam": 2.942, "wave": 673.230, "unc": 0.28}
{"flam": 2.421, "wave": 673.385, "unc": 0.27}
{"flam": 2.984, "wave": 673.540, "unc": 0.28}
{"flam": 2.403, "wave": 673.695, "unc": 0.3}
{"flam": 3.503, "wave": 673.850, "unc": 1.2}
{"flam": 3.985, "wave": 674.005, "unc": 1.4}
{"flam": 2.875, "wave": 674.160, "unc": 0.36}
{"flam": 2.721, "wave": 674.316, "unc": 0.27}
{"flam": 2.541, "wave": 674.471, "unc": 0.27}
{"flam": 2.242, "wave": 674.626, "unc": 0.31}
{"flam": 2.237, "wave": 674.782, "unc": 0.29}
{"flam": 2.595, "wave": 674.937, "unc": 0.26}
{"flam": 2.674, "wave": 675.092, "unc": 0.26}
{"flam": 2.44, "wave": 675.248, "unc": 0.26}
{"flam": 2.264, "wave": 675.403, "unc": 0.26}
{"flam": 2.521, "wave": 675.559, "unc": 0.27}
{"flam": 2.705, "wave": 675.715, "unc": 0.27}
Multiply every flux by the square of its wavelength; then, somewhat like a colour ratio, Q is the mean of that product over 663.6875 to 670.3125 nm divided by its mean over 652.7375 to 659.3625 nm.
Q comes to 0.9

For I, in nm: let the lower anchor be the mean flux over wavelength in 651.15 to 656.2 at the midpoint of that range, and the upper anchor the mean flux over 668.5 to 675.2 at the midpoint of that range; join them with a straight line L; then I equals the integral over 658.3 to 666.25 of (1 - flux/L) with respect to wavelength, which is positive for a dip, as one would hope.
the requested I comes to 0.52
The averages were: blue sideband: 2.8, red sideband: 2.67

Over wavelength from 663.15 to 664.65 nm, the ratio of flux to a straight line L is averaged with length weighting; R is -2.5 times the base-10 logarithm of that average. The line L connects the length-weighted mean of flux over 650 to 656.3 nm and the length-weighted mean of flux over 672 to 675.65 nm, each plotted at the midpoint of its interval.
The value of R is 0.16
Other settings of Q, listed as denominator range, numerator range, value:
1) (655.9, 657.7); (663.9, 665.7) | 0.76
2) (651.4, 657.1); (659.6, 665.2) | 0.85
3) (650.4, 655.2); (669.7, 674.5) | 1.06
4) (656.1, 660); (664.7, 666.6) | 0.87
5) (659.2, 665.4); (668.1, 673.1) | 1.10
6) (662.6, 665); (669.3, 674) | 1.17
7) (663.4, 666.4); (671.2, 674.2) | 1.12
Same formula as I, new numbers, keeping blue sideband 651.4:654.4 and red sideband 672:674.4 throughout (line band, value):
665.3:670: 0.30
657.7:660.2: -0.23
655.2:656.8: -0.40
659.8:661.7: 0.25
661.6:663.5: 0.24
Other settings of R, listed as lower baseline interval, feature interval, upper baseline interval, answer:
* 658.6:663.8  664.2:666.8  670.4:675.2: 0.01 mag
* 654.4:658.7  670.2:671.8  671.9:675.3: 0.05 mag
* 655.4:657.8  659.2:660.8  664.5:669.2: 0.21 mag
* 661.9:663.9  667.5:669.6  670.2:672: 0.03 mag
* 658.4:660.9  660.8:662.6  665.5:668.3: 0.04 mag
